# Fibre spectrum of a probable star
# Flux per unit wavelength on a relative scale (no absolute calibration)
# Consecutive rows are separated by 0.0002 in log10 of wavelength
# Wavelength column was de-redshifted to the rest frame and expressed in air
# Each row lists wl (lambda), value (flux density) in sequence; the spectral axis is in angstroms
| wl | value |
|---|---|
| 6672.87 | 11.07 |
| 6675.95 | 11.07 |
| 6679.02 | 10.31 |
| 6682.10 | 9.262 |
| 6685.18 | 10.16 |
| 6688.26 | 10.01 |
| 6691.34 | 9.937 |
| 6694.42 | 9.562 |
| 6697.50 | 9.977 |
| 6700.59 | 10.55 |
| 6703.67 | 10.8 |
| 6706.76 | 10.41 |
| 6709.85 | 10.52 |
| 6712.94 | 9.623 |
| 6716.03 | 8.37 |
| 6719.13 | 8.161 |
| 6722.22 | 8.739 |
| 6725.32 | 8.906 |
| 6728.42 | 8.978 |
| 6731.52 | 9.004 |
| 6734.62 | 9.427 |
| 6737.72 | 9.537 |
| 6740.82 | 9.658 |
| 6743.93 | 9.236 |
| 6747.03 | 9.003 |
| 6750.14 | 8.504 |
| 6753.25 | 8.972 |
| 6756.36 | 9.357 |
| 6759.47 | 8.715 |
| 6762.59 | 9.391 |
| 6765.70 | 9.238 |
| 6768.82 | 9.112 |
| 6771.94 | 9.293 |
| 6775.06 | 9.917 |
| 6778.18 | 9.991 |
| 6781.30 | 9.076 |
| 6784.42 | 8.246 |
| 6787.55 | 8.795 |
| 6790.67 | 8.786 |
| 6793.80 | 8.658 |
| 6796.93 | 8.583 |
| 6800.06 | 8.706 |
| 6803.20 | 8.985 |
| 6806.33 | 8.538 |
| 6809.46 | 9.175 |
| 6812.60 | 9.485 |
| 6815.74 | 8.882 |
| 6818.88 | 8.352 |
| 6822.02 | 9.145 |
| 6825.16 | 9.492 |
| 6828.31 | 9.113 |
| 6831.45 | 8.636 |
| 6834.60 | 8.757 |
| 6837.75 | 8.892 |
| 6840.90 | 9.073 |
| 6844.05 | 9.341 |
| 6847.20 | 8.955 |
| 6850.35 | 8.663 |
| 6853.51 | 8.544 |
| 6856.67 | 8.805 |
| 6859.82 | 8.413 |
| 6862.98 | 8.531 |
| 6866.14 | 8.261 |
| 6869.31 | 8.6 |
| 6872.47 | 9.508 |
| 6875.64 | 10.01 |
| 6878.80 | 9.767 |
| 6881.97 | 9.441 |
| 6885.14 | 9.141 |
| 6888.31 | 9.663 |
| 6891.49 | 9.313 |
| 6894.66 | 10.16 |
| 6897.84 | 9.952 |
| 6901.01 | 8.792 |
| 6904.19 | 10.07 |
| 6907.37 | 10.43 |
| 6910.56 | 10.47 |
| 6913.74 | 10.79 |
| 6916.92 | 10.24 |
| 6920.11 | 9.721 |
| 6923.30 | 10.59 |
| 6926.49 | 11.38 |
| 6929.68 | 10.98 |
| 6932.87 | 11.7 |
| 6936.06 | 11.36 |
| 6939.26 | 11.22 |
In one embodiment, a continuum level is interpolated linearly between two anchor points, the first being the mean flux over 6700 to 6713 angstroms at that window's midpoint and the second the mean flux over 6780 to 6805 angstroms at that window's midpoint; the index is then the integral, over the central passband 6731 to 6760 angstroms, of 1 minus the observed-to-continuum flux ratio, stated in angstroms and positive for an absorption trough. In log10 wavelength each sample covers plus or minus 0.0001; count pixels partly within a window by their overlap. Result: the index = 1.5 angstroms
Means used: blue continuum 10.5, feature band 9.16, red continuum 8.72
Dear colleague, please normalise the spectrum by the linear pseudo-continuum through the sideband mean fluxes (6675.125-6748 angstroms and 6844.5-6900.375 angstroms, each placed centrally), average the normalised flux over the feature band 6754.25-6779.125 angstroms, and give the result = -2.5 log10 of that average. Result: 0.01 mag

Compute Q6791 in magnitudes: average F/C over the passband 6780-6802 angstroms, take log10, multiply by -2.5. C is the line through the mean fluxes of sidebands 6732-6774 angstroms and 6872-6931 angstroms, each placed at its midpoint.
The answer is 0.086 mag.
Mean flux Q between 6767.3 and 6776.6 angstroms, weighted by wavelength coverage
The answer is 9.44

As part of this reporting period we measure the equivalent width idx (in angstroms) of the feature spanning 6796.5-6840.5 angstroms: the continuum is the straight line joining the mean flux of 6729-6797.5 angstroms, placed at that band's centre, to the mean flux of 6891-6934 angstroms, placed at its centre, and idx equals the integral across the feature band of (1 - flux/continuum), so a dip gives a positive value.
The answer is 3.0 angstroms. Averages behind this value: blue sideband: 9.12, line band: 8.92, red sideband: 10.3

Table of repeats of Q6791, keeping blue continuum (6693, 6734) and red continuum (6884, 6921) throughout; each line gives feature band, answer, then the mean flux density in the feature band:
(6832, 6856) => 0.106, 8.87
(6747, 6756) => 0.085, 8.86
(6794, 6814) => 0.094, 8.89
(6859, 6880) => 0.094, 9.02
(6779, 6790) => 0.100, 8.8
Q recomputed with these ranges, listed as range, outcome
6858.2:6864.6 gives 8.49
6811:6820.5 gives 8.9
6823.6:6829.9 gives 9.3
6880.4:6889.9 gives 9.41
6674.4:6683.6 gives 10.2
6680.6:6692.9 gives 9.84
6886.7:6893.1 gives 9.49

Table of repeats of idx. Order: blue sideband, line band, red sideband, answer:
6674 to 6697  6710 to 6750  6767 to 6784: 2.6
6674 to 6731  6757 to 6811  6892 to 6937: 5.3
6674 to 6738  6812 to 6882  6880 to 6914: 5.7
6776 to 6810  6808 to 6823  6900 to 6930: 0.2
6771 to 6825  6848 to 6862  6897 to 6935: 1.5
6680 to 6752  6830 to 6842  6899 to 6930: 1.4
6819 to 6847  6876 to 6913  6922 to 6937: 2.3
